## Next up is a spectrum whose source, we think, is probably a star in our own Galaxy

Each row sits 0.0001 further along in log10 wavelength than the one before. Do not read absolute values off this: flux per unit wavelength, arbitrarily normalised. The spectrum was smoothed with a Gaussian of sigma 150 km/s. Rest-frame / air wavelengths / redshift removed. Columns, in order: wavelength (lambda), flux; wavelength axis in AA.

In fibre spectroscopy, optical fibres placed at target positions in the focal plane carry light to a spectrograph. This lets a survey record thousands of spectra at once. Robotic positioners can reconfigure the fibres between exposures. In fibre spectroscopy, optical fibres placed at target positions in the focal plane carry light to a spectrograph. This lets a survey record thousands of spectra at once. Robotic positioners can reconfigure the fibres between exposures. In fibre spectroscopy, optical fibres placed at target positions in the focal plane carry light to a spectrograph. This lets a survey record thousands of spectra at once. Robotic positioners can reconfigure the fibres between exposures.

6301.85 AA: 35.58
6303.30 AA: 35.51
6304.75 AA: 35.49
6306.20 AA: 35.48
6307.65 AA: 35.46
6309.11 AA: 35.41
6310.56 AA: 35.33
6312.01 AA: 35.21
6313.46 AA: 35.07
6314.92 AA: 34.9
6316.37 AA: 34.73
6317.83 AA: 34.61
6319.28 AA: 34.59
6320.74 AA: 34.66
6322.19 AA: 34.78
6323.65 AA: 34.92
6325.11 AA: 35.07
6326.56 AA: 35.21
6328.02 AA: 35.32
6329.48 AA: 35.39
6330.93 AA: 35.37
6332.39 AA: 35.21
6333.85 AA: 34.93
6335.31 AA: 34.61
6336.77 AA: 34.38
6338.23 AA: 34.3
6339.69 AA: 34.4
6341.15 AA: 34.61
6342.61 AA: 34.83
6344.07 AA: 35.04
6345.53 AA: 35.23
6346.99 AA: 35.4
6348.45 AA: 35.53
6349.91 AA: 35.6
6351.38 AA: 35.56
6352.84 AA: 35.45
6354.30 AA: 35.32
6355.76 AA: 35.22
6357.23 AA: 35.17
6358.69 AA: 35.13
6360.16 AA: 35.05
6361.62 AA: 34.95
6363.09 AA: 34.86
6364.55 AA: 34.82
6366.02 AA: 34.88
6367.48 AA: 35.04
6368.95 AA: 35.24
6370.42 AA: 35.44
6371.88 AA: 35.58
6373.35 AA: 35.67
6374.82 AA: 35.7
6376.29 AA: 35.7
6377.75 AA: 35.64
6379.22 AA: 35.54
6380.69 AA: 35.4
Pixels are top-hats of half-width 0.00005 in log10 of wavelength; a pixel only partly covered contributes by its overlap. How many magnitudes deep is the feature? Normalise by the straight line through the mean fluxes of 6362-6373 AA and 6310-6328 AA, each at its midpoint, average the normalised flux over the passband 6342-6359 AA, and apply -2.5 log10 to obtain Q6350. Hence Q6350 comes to -0.01 mag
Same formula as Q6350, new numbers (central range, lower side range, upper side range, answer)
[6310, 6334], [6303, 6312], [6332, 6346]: 0.00 mag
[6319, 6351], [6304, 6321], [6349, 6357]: 0.01 mag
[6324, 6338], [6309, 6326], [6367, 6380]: 0.00 mag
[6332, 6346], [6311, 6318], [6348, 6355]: 0.02 mag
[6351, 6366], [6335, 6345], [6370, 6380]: 0.00 mag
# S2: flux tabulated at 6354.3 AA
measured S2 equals 35.32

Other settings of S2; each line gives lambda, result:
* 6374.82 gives 35.7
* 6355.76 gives 35.22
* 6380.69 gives 35.4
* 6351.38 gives 35.56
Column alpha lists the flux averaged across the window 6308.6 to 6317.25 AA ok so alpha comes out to 35.1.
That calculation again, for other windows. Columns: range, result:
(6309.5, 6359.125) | 35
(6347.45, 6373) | 35.2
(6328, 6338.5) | 34.9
